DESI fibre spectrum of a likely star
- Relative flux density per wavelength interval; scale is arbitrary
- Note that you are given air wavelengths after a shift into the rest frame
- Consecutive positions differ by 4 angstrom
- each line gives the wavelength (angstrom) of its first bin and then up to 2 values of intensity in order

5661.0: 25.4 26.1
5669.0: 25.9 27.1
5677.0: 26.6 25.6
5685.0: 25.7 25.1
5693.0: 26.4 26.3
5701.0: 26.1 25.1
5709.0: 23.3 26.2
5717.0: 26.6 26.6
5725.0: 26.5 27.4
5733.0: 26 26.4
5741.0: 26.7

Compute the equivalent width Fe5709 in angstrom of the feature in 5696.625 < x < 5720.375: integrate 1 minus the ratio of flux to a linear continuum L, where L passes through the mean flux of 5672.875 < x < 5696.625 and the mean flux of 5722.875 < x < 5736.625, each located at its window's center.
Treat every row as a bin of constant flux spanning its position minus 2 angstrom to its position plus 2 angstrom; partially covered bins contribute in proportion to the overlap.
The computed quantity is 0.6 angstrom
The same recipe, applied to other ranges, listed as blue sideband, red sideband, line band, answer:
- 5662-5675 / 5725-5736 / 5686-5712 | 1.0 angstrom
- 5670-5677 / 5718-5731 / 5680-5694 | 0.6 angstrom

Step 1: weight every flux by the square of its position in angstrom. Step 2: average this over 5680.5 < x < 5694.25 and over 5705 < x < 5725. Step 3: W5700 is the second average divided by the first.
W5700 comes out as 1.01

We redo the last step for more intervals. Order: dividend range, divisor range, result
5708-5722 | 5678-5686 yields 1.01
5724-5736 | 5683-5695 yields 1.05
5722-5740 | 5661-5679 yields 1.03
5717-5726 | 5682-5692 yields 1.05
